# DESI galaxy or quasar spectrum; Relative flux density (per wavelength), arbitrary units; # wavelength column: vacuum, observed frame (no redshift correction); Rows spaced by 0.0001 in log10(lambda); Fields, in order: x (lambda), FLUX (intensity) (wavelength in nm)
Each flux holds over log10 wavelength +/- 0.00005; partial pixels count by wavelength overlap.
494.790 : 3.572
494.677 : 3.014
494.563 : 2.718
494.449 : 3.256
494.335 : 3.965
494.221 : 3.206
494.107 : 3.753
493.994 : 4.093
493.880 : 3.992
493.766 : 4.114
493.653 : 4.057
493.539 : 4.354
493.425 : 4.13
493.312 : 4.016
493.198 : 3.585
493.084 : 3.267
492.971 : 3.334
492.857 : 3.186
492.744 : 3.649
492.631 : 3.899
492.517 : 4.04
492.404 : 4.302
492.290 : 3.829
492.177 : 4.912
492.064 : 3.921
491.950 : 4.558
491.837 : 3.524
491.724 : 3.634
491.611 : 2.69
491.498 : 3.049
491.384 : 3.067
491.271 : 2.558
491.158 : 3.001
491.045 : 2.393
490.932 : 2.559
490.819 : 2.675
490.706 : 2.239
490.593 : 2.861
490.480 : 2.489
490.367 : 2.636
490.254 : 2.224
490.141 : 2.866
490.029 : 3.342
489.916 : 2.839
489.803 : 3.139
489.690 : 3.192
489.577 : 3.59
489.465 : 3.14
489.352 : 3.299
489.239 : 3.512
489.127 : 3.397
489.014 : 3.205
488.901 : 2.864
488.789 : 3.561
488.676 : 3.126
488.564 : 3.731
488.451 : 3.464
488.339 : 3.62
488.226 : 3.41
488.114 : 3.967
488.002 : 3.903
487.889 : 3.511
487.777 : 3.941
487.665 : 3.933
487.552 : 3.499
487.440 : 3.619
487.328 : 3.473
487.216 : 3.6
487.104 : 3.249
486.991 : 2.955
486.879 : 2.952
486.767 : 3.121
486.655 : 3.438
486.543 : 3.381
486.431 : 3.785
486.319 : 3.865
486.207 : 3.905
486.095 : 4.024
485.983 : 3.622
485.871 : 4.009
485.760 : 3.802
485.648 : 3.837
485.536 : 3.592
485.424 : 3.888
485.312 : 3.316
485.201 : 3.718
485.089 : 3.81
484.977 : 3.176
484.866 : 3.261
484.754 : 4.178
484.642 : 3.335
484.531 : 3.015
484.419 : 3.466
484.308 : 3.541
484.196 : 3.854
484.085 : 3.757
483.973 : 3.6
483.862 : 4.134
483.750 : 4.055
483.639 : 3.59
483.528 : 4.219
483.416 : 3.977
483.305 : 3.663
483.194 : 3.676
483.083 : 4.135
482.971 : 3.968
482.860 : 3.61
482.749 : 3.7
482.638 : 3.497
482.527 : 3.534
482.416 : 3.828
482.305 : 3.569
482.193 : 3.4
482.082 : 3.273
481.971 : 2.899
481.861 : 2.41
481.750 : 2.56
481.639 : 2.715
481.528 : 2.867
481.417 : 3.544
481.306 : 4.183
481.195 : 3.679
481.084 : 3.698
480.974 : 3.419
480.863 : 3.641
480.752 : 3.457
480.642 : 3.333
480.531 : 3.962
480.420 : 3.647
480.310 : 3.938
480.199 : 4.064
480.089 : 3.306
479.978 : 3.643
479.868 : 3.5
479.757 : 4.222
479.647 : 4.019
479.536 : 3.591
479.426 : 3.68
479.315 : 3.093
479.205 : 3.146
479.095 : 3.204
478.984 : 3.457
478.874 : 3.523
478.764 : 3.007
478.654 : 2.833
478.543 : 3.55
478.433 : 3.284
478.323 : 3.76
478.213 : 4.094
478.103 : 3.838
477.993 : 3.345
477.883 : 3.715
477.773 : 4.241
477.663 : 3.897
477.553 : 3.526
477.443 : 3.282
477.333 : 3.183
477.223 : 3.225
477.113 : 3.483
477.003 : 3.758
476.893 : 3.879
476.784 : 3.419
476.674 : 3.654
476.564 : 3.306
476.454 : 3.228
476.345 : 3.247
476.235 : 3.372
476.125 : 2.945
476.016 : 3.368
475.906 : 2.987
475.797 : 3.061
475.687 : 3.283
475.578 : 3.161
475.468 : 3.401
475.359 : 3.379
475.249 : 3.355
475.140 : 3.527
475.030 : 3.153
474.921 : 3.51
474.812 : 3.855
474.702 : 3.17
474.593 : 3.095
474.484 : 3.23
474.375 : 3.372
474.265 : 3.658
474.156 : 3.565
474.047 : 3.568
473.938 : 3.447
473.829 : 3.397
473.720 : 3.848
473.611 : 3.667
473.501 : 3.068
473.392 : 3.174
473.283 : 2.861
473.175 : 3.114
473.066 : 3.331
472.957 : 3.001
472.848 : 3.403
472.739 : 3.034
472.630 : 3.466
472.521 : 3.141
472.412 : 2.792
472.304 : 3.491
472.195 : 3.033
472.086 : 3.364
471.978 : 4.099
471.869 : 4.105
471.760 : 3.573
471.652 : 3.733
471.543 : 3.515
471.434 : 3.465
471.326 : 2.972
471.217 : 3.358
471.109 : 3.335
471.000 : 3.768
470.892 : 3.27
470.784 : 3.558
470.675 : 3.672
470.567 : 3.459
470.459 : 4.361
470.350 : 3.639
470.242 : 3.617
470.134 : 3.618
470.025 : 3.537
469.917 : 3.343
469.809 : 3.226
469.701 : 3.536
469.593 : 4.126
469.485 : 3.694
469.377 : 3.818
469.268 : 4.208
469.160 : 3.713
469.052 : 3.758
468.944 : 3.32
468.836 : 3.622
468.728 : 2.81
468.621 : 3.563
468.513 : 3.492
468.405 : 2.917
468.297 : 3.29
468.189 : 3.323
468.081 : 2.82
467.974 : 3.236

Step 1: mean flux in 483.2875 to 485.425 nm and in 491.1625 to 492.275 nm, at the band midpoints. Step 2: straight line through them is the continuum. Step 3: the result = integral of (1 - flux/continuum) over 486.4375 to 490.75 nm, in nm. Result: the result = 0.38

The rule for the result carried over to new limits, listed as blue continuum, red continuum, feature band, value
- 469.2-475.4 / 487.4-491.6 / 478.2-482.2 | -0.136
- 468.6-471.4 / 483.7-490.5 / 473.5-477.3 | 0.160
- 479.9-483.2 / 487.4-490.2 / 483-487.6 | -0.233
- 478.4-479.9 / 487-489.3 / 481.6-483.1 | 0.049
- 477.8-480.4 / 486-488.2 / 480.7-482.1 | 0.124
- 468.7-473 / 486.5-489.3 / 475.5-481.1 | -0.011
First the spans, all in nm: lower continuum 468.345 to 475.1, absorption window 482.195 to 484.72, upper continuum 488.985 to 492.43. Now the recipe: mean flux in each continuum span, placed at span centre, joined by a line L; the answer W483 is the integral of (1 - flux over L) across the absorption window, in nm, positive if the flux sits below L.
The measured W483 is -0.33 nm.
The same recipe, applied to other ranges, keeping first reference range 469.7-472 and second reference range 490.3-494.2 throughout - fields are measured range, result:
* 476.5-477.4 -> 0.016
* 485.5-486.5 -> -0.092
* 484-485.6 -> -0.026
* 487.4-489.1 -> -0.029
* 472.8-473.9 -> 0.085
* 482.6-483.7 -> -0.091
